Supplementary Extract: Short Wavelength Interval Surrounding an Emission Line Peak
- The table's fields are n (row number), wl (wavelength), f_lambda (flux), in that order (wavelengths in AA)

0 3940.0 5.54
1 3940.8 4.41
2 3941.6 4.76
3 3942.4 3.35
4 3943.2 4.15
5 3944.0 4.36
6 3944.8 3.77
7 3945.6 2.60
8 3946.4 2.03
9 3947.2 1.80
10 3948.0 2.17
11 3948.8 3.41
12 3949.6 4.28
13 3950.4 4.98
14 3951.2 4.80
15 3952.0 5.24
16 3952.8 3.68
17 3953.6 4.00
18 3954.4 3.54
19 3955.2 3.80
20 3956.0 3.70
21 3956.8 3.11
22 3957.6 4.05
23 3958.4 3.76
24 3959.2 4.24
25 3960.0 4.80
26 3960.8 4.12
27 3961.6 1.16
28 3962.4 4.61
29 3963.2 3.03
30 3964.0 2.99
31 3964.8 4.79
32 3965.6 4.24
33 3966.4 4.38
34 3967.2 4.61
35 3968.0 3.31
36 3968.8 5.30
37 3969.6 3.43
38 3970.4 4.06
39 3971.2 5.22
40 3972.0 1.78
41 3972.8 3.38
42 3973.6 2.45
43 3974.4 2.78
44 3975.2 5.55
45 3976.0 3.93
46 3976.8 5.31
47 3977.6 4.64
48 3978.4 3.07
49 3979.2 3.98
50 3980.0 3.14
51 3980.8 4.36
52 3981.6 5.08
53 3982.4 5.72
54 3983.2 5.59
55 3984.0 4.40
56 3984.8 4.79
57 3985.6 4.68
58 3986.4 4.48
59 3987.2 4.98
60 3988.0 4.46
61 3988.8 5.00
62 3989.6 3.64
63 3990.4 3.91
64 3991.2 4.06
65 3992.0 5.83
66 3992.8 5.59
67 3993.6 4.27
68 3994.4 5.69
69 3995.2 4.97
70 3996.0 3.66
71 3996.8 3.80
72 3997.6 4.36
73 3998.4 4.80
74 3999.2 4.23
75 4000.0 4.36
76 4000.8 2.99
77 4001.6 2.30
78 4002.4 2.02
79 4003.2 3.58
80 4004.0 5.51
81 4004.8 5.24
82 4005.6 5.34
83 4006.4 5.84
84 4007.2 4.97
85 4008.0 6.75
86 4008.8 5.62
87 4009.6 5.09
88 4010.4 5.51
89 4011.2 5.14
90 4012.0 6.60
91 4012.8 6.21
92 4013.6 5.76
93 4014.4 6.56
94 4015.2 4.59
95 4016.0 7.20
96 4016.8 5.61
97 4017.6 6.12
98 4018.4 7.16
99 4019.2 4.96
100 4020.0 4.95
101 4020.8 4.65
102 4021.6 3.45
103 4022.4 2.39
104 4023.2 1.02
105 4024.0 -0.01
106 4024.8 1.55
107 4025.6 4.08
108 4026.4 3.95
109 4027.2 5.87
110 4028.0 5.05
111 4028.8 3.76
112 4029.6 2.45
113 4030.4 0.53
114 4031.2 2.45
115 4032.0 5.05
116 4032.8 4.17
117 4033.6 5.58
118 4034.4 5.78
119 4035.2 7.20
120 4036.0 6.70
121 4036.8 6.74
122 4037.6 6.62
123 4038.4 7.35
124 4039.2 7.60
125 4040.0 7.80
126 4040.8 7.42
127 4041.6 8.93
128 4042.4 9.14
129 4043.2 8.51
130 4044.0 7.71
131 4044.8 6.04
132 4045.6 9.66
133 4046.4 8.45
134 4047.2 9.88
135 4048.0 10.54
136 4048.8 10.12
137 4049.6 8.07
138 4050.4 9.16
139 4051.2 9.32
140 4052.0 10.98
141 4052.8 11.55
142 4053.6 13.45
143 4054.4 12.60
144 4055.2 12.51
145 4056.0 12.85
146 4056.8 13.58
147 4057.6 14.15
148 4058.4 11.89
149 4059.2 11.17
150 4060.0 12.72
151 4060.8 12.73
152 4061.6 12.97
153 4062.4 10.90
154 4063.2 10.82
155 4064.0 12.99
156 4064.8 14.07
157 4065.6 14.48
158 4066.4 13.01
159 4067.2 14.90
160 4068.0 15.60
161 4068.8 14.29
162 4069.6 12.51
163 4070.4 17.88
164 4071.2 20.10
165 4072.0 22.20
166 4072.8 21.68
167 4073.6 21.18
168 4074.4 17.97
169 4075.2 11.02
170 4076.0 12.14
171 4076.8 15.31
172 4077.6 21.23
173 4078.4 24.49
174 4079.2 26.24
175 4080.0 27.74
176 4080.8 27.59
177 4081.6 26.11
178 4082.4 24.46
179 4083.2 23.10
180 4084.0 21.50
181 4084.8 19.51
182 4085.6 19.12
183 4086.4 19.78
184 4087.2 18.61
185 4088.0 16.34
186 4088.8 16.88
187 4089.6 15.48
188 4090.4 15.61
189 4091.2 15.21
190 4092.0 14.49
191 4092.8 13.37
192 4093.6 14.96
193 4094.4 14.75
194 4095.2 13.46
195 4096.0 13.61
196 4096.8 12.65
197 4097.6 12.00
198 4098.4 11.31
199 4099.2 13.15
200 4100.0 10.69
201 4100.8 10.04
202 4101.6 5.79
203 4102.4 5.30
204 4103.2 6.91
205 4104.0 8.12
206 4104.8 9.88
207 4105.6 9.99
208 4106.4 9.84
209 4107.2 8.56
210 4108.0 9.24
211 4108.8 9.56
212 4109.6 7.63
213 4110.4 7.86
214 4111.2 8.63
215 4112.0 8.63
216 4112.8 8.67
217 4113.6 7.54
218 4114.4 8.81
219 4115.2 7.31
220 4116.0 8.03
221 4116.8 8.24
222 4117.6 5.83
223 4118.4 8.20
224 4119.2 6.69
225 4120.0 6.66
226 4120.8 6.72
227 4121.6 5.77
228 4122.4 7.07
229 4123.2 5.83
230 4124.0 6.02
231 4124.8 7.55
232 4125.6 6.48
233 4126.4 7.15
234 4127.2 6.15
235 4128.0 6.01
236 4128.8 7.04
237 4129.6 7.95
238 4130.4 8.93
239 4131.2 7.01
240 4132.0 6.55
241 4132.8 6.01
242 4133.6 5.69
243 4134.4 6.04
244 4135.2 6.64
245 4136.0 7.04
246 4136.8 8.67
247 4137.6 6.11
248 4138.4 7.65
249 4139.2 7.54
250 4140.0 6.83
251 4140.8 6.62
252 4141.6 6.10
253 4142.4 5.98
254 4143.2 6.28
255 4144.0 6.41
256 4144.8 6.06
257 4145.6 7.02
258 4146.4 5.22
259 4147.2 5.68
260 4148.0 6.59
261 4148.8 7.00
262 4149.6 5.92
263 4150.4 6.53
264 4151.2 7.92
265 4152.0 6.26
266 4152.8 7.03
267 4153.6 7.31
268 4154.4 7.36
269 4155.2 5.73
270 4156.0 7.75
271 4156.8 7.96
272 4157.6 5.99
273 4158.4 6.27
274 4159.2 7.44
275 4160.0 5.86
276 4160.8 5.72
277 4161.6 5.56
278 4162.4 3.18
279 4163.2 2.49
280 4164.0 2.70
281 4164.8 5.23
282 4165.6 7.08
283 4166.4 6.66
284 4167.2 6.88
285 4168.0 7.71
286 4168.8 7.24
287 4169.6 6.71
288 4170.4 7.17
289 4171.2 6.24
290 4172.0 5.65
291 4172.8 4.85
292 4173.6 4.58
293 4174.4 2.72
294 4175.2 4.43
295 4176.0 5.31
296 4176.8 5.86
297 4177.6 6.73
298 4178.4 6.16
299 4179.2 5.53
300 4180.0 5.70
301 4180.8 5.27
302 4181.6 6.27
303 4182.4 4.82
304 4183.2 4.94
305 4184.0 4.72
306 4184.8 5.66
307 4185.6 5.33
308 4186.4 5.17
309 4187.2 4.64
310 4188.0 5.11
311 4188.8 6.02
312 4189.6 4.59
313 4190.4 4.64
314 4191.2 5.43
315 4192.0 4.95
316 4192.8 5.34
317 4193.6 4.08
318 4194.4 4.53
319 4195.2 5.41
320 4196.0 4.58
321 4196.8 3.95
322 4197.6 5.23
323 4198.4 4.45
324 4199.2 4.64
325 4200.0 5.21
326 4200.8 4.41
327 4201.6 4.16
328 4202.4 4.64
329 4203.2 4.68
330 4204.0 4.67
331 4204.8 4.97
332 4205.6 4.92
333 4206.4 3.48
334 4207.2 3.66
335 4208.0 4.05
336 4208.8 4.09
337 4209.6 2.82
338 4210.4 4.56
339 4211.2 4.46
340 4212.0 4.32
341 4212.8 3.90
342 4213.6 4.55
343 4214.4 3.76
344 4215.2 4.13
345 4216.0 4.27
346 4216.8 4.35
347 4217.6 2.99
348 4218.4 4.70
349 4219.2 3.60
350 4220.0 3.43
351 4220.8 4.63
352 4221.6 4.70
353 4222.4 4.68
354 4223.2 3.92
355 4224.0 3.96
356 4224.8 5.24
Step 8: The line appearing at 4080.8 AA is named Ly-alpha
